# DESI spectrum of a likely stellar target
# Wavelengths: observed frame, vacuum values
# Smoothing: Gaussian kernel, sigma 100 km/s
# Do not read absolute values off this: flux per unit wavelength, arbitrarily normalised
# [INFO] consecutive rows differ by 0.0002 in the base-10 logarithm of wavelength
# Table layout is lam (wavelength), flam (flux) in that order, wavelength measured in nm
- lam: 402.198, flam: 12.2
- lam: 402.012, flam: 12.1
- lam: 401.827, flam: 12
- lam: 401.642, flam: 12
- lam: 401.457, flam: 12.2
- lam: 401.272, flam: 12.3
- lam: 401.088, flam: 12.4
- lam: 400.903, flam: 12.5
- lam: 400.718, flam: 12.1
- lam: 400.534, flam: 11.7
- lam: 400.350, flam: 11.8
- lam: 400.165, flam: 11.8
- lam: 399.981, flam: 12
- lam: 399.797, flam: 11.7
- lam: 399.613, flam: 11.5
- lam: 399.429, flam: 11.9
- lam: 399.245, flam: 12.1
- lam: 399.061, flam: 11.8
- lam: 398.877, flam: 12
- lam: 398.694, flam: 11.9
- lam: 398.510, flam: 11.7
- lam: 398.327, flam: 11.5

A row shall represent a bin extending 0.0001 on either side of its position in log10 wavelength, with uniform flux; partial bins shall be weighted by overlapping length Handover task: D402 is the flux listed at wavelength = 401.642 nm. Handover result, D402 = 12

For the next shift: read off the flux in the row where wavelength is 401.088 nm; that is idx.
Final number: 12.4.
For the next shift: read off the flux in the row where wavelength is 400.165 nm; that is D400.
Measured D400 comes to 11.8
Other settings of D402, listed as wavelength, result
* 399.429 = 11.9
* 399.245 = 12.1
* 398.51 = 11.7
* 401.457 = 12.2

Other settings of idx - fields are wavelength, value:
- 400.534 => 11.7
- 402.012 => 12.1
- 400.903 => 12.5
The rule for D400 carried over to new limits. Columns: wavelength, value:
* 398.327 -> 11.5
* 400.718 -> 12.1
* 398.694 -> 11.9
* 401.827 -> 12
